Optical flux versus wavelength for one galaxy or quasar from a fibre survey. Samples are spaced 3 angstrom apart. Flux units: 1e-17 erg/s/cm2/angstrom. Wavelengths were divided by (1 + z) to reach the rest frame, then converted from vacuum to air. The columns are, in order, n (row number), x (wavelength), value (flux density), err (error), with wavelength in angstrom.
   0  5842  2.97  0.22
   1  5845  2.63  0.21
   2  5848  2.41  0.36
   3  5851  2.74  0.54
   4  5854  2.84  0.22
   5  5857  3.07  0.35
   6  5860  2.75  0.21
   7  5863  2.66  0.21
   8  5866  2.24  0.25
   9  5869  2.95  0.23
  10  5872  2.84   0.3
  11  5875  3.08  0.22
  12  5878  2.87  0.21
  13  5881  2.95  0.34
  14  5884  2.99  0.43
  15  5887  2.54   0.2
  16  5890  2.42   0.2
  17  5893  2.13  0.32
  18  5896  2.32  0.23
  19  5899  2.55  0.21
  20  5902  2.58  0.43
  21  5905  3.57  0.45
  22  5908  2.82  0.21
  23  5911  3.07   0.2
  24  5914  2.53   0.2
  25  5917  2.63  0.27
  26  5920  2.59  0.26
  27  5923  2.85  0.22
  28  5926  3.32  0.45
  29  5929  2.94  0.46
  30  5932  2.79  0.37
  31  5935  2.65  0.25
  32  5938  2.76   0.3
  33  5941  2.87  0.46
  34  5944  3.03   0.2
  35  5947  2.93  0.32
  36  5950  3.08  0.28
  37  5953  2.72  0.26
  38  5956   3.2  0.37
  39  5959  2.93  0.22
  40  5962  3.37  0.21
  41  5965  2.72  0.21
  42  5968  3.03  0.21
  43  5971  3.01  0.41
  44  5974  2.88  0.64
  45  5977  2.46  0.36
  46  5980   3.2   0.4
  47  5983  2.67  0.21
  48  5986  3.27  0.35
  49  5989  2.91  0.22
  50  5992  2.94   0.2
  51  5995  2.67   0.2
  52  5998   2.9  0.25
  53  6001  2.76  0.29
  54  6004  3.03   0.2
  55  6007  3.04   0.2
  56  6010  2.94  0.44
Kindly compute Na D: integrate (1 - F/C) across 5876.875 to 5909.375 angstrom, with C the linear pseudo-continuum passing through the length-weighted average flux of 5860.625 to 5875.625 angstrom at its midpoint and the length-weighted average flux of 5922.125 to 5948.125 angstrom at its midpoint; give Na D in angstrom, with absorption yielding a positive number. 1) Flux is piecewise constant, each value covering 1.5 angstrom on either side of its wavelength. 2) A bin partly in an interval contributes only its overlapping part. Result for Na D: 1.1 angstrom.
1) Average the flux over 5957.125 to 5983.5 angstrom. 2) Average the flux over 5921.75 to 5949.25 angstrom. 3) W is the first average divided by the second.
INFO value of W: 1.01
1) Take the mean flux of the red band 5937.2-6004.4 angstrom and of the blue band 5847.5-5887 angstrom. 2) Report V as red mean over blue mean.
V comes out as 1.05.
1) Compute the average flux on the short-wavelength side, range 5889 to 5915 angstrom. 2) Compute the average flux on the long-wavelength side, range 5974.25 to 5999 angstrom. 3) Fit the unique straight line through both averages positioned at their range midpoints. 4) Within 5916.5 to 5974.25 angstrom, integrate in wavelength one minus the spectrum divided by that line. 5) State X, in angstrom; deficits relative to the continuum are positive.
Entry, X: -3.0 angstrom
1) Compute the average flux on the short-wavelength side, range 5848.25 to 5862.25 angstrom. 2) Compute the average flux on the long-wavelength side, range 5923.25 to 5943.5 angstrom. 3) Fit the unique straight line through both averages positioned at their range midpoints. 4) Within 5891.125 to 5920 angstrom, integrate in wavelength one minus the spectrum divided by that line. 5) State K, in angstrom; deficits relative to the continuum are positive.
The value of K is 1.8 angstrom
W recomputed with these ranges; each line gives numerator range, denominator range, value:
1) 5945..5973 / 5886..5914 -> 1.13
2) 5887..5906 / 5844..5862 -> 0.94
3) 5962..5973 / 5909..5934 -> 1.05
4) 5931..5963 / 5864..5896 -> 1.09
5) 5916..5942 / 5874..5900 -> 1.07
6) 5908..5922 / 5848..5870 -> 1.00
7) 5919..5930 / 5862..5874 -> 1.09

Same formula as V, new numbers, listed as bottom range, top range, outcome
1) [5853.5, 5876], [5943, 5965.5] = 1.08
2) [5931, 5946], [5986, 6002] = 1.02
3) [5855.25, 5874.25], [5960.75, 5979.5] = 1.06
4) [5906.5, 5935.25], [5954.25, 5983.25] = 1.05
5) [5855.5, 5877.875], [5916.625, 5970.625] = 1.04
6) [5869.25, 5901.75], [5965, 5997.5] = 1.08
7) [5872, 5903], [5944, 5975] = 1.13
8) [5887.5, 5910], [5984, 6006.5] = 1.11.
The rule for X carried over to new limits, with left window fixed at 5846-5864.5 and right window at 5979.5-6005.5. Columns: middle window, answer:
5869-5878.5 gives -0.60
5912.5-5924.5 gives 0.73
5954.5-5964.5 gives -0.86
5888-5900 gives 1.88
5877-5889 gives -0.18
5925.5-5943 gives -0.15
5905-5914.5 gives -0.49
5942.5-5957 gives -0.62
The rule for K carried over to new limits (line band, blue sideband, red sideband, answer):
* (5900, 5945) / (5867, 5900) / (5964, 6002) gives -1.6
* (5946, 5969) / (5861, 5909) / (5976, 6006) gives -1.3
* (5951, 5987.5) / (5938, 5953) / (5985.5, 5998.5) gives -0.4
